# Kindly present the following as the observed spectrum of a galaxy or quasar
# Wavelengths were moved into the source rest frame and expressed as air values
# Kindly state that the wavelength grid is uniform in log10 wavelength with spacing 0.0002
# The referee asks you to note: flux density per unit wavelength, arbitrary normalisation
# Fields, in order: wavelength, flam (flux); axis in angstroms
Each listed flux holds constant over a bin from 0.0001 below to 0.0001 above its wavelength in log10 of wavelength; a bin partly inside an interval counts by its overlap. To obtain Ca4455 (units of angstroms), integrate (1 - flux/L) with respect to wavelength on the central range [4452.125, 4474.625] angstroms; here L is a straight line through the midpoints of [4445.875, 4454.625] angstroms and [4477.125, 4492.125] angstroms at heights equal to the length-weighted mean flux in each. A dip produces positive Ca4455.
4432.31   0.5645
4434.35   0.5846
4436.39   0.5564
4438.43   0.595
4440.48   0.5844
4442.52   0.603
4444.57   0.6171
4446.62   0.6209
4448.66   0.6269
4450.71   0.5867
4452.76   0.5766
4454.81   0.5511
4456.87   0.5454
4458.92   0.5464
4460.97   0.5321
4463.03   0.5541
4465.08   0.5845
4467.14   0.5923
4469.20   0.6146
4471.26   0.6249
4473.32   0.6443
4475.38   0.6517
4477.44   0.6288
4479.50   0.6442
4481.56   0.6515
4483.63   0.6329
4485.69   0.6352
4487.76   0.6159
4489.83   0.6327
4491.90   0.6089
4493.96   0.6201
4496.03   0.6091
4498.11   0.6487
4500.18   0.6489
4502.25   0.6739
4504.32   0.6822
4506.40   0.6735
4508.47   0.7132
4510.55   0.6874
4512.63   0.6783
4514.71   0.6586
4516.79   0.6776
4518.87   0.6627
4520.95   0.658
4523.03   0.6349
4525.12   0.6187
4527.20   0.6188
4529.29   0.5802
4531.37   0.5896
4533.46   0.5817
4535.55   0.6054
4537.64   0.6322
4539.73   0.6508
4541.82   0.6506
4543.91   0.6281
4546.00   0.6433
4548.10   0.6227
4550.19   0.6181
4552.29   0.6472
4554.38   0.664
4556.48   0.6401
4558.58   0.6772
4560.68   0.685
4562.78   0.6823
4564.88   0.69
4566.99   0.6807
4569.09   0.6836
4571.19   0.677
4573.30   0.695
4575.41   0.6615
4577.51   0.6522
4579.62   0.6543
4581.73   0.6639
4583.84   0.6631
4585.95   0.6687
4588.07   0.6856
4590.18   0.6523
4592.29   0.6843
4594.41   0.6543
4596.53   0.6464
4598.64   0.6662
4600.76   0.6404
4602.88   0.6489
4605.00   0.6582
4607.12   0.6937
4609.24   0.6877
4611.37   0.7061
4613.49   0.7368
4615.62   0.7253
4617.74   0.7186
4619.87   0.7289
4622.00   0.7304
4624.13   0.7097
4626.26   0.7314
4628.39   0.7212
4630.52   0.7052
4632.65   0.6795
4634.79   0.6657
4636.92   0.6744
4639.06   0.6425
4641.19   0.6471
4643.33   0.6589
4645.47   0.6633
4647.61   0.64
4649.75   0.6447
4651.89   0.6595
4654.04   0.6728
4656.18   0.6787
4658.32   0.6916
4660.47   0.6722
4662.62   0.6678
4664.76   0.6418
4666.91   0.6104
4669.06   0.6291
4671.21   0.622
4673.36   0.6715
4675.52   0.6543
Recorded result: 1.2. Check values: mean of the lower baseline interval 0.598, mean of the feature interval 0.58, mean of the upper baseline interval 0.632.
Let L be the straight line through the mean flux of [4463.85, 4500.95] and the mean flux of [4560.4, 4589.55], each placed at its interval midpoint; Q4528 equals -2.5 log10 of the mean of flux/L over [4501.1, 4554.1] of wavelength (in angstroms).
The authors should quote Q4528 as 0.01 mag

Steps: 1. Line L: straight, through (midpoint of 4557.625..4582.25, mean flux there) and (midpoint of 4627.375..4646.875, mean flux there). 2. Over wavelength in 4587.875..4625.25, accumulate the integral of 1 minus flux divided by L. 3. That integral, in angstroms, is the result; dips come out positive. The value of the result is -0.8 angstroms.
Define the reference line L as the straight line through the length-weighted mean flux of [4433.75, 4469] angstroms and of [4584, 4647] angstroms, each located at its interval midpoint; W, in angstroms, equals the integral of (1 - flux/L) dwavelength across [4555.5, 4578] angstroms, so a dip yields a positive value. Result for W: -0.8 angstroms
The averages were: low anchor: 0.581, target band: 0.676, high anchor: 0.683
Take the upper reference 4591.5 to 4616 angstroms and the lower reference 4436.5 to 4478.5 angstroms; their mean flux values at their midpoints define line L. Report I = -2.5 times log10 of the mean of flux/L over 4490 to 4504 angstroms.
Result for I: -0.04 mag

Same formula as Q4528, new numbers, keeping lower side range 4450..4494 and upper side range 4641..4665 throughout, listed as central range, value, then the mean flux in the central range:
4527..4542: 0.02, 0.611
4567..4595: -0.05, 0.67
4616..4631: -0.11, 0.722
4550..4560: -0.04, 0.653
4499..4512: -0.11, 0.68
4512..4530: -0.04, 0.643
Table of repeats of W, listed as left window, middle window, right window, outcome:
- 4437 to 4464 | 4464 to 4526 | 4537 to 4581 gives -3.2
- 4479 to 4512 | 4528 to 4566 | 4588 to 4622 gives 1.6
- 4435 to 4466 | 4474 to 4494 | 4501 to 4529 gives -0.4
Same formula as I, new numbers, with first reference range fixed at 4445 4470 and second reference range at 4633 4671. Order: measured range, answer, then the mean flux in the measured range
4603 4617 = -0.10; 0.698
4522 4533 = 0.00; 0.607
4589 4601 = -0.04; 0.659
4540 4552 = -0.04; 0.635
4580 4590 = -0.06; 0.667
